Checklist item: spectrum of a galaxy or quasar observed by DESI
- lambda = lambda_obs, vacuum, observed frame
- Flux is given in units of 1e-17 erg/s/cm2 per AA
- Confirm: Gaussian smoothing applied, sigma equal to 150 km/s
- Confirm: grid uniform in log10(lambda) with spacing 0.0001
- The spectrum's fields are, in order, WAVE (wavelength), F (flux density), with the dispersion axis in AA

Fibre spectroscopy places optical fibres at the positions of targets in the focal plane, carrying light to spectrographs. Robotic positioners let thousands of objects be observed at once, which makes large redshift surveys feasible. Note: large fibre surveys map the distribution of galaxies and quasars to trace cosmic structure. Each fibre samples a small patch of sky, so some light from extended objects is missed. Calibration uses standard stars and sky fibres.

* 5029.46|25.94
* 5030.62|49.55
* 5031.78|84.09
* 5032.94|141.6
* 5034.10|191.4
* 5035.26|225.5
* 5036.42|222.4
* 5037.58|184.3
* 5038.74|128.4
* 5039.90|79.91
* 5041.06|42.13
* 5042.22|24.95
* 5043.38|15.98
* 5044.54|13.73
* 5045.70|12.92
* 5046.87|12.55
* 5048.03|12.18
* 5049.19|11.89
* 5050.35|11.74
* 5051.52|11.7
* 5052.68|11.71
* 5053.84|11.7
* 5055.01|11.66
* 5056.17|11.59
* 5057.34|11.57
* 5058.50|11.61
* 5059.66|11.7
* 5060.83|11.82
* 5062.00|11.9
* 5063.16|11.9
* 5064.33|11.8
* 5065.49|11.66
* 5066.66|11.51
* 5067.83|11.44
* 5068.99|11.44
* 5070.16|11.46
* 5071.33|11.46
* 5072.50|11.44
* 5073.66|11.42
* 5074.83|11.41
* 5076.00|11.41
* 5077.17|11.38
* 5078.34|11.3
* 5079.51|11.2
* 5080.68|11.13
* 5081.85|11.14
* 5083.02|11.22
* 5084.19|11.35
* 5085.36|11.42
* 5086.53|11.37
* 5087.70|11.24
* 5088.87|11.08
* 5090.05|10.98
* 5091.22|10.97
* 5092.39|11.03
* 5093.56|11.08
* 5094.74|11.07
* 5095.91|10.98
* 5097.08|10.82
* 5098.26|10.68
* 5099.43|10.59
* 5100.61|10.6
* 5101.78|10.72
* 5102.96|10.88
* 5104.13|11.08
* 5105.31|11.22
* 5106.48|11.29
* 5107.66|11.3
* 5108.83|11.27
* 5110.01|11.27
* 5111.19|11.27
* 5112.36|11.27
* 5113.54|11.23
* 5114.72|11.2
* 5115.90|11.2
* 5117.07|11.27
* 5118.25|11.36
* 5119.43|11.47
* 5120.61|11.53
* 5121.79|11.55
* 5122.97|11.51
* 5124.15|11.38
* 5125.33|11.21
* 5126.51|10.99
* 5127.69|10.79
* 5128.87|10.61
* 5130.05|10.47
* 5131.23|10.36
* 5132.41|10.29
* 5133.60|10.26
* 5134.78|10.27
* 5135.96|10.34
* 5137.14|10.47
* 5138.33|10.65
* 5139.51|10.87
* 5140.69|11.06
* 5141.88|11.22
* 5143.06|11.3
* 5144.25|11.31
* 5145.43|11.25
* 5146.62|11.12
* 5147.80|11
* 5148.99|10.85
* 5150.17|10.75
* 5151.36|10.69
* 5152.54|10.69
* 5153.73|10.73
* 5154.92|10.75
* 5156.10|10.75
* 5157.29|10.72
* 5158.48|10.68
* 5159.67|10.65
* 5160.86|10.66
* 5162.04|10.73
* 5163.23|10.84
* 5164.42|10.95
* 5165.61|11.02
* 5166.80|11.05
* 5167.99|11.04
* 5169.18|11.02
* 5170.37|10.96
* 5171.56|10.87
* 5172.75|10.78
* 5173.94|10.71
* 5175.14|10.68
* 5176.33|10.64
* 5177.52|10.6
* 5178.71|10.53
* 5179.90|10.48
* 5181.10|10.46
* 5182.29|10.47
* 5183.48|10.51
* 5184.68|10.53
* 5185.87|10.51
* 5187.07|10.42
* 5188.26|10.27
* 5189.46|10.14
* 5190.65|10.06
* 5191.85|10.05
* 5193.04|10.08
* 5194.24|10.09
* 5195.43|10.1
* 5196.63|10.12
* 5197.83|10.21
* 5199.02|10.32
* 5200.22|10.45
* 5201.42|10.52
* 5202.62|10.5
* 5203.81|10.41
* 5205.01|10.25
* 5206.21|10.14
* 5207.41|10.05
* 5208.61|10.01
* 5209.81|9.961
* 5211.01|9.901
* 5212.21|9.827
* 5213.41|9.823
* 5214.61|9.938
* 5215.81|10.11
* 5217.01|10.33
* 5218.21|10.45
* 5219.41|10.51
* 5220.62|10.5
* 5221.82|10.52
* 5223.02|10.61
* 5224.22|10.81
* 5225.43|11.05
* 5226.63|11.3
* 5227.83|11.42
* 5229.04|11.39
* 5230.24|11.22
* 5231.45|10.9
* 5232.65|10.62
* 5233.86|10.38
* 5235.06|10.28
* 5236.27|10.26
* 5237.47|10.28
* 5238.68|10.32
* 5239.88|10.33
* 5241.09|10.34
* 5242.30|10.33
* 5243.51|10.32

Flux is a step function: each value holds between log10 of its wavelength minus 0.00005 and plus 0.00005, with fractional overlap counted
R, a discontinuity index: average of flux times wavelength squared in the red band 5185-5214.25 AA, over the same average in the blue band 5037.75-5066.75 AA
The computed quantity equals 0.46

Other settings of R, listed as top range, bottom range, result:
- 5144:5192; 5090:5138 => 1.00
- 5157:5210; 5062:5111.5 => 0.97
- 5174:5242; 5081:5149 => 0.98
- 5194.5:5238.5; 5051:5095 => 0.96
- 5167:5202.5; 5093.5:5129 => 0.97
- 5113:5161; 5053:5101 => 0.99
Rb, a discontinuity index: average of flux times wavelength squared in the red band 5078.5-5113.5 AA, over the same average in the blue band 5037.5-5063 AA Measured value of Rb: 0.42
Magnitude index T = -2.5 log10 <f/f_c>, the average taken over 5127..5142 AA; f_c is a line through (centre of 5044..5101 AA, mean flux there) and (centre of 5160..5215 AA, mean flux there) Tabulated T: 0.03 mag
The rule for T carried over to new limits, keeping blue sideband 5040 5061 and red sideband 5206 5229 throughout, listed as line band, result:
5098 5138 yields 0.25 mag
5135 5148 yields 0.19 mag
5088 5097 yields 0.31 mag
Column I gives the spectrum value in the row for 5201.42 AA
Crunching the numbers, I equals 10.52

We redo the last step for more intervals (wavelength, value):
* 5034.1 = 191.4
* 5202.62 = 10.5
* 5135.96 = 10.34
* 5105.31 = 11.22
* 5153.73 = 10.73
